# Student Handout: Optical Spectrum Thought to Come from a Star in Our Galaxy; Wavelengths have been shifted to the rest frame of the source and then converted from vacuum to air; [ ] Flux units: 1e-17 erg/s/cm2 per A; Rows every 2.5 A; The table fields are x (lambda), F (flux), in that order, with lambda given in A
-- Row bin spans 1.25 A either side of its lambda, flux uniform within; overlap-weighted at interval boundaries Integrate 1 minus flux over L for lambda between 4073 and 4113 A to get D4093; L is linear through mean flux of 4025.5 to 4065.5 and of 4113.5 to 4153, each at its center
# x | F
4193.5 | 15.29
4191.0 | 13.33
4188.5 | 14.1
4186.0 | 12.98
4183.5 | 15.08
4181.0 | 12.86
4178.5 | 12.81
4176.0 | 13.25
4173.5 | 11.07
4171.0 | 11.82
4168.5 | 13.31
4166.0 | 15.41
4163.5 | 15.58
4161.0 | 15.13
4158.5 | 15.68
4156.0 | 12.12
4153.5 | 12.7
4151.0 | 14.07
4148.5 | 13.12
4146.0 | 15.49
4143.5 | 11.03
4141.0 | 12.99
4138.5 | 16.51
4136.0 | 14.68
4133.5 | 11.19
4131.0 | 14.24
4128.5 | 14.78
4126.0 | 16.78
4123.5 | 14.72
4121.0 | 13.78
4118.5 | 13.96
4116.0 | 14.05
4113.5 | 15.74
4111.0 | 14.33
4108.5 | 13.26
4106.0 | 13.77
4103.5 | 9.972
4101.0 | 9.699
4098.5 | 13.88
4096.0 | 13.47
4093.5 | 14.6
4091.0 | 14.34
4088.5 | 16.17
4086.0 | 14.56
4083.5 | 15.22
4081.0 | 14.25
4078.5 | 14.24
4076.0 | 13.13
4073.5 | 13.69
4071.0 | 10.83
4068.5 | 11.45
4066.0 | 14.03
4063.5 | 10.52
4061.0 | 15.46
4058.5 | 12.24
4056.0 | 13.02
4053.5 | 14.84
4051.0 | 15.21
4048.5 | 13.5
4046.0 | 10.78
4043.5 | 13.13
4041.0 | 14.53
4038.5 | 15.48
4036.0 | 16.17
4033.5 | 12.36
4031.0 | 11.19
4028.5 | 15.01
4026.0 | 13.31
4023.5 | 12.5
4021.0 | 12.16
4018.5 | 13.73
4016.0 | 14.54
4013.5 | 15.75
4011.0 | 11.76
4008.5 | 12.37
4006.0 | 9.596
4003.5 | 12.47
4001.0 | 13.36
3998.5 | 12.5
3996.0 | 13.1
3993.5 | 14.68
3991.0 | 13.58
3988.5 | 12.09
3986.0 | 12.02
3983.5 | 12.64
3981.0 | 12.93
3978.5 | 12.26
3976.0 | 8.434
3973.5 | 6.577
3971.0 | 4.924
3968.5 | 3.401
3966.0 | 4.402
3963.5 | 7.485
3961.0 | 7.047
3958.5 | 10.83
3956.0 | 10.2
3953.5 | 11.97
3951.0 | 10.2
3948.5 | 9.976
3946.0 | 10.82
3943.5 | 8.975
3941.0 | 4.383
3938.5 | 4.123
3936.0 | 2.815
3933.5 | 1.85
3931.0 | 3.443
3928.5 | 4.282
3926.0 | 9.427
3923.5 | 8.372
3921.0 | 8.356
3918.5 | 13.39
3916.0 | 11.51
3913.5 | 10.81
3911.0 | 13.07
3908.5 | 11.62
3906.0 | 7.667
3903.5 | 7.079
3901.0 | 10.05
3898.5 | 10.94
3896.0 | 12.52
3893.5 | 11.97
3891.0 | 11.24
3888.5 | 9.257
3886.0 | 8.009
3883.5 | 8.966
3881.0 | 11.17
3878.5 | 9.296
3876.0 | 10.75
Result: 0.5 A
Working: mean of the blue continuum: 13.6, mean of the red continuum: 14.1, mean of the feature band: 13.7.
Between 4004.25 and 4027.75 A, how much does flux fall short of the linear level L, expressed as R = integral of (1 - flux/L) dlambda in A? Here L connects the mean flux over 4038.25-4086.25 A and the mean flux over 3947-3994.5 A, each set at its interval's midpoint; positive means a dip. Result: -2.66 A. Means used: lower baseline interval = 9.75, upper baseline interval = 13.4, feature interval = 12.9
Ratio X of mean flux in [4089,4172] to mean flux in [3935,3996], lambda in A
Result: 1.5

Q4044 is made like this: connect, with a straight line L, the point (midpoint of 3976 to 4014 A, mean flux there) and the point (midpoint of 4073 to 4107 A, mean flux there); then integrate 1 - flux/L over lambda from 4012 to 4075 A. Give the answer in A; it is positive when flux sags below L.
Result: -1.5 A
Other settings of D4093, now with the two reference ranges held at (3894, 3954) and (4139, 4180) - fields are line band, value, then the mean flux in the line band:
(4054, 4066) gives -1.7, 13.1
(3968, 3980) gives 2.8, 7.47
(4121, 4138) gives -2.0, 14.4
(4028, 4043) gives -4.2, 14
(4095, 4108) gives 0.1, 12.2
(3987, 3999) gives -3.7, 13.2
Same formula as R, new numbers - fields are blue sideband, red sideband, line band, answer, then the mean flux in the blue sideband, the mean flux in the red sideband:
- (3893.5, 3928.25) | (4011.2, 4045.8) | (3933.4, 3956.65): 7.35 A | 10.3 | 13.7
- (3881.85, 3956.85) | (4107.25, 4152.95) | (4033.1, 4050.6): -2.80 A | 8.91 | 14.1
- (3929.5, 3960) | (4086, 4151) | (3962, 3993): -2.09 A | 7.44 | 13.9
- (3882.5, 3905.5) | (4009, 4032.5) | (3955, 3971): 6.44 A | 9.94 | 13.3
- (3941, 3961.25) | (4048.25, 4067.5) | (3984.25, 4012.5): -2.65 A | 9.8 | 13.6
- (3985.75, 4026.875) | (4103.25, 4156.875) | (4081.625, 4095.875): -1.34 A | 12.9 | 13.9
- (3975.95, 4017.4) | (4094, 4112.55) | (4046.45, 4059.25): -0.90 A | 12.7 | 12.8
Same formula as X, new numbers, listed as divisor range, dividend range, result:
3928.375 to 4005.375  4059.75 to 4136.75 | 1.52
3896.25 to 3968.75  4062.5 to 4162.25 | 1.64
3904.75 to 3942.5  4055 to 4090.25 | 1.76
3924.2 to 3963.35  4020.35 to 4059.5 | 1.83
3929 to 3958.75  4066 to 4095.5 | 1.91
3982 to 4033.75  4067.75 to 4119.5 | 1.05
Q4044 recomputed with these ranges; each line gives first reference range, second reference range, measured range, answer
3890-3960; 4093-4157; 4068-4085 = -1.1 A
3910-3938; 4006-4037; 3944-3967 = 0.5 A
